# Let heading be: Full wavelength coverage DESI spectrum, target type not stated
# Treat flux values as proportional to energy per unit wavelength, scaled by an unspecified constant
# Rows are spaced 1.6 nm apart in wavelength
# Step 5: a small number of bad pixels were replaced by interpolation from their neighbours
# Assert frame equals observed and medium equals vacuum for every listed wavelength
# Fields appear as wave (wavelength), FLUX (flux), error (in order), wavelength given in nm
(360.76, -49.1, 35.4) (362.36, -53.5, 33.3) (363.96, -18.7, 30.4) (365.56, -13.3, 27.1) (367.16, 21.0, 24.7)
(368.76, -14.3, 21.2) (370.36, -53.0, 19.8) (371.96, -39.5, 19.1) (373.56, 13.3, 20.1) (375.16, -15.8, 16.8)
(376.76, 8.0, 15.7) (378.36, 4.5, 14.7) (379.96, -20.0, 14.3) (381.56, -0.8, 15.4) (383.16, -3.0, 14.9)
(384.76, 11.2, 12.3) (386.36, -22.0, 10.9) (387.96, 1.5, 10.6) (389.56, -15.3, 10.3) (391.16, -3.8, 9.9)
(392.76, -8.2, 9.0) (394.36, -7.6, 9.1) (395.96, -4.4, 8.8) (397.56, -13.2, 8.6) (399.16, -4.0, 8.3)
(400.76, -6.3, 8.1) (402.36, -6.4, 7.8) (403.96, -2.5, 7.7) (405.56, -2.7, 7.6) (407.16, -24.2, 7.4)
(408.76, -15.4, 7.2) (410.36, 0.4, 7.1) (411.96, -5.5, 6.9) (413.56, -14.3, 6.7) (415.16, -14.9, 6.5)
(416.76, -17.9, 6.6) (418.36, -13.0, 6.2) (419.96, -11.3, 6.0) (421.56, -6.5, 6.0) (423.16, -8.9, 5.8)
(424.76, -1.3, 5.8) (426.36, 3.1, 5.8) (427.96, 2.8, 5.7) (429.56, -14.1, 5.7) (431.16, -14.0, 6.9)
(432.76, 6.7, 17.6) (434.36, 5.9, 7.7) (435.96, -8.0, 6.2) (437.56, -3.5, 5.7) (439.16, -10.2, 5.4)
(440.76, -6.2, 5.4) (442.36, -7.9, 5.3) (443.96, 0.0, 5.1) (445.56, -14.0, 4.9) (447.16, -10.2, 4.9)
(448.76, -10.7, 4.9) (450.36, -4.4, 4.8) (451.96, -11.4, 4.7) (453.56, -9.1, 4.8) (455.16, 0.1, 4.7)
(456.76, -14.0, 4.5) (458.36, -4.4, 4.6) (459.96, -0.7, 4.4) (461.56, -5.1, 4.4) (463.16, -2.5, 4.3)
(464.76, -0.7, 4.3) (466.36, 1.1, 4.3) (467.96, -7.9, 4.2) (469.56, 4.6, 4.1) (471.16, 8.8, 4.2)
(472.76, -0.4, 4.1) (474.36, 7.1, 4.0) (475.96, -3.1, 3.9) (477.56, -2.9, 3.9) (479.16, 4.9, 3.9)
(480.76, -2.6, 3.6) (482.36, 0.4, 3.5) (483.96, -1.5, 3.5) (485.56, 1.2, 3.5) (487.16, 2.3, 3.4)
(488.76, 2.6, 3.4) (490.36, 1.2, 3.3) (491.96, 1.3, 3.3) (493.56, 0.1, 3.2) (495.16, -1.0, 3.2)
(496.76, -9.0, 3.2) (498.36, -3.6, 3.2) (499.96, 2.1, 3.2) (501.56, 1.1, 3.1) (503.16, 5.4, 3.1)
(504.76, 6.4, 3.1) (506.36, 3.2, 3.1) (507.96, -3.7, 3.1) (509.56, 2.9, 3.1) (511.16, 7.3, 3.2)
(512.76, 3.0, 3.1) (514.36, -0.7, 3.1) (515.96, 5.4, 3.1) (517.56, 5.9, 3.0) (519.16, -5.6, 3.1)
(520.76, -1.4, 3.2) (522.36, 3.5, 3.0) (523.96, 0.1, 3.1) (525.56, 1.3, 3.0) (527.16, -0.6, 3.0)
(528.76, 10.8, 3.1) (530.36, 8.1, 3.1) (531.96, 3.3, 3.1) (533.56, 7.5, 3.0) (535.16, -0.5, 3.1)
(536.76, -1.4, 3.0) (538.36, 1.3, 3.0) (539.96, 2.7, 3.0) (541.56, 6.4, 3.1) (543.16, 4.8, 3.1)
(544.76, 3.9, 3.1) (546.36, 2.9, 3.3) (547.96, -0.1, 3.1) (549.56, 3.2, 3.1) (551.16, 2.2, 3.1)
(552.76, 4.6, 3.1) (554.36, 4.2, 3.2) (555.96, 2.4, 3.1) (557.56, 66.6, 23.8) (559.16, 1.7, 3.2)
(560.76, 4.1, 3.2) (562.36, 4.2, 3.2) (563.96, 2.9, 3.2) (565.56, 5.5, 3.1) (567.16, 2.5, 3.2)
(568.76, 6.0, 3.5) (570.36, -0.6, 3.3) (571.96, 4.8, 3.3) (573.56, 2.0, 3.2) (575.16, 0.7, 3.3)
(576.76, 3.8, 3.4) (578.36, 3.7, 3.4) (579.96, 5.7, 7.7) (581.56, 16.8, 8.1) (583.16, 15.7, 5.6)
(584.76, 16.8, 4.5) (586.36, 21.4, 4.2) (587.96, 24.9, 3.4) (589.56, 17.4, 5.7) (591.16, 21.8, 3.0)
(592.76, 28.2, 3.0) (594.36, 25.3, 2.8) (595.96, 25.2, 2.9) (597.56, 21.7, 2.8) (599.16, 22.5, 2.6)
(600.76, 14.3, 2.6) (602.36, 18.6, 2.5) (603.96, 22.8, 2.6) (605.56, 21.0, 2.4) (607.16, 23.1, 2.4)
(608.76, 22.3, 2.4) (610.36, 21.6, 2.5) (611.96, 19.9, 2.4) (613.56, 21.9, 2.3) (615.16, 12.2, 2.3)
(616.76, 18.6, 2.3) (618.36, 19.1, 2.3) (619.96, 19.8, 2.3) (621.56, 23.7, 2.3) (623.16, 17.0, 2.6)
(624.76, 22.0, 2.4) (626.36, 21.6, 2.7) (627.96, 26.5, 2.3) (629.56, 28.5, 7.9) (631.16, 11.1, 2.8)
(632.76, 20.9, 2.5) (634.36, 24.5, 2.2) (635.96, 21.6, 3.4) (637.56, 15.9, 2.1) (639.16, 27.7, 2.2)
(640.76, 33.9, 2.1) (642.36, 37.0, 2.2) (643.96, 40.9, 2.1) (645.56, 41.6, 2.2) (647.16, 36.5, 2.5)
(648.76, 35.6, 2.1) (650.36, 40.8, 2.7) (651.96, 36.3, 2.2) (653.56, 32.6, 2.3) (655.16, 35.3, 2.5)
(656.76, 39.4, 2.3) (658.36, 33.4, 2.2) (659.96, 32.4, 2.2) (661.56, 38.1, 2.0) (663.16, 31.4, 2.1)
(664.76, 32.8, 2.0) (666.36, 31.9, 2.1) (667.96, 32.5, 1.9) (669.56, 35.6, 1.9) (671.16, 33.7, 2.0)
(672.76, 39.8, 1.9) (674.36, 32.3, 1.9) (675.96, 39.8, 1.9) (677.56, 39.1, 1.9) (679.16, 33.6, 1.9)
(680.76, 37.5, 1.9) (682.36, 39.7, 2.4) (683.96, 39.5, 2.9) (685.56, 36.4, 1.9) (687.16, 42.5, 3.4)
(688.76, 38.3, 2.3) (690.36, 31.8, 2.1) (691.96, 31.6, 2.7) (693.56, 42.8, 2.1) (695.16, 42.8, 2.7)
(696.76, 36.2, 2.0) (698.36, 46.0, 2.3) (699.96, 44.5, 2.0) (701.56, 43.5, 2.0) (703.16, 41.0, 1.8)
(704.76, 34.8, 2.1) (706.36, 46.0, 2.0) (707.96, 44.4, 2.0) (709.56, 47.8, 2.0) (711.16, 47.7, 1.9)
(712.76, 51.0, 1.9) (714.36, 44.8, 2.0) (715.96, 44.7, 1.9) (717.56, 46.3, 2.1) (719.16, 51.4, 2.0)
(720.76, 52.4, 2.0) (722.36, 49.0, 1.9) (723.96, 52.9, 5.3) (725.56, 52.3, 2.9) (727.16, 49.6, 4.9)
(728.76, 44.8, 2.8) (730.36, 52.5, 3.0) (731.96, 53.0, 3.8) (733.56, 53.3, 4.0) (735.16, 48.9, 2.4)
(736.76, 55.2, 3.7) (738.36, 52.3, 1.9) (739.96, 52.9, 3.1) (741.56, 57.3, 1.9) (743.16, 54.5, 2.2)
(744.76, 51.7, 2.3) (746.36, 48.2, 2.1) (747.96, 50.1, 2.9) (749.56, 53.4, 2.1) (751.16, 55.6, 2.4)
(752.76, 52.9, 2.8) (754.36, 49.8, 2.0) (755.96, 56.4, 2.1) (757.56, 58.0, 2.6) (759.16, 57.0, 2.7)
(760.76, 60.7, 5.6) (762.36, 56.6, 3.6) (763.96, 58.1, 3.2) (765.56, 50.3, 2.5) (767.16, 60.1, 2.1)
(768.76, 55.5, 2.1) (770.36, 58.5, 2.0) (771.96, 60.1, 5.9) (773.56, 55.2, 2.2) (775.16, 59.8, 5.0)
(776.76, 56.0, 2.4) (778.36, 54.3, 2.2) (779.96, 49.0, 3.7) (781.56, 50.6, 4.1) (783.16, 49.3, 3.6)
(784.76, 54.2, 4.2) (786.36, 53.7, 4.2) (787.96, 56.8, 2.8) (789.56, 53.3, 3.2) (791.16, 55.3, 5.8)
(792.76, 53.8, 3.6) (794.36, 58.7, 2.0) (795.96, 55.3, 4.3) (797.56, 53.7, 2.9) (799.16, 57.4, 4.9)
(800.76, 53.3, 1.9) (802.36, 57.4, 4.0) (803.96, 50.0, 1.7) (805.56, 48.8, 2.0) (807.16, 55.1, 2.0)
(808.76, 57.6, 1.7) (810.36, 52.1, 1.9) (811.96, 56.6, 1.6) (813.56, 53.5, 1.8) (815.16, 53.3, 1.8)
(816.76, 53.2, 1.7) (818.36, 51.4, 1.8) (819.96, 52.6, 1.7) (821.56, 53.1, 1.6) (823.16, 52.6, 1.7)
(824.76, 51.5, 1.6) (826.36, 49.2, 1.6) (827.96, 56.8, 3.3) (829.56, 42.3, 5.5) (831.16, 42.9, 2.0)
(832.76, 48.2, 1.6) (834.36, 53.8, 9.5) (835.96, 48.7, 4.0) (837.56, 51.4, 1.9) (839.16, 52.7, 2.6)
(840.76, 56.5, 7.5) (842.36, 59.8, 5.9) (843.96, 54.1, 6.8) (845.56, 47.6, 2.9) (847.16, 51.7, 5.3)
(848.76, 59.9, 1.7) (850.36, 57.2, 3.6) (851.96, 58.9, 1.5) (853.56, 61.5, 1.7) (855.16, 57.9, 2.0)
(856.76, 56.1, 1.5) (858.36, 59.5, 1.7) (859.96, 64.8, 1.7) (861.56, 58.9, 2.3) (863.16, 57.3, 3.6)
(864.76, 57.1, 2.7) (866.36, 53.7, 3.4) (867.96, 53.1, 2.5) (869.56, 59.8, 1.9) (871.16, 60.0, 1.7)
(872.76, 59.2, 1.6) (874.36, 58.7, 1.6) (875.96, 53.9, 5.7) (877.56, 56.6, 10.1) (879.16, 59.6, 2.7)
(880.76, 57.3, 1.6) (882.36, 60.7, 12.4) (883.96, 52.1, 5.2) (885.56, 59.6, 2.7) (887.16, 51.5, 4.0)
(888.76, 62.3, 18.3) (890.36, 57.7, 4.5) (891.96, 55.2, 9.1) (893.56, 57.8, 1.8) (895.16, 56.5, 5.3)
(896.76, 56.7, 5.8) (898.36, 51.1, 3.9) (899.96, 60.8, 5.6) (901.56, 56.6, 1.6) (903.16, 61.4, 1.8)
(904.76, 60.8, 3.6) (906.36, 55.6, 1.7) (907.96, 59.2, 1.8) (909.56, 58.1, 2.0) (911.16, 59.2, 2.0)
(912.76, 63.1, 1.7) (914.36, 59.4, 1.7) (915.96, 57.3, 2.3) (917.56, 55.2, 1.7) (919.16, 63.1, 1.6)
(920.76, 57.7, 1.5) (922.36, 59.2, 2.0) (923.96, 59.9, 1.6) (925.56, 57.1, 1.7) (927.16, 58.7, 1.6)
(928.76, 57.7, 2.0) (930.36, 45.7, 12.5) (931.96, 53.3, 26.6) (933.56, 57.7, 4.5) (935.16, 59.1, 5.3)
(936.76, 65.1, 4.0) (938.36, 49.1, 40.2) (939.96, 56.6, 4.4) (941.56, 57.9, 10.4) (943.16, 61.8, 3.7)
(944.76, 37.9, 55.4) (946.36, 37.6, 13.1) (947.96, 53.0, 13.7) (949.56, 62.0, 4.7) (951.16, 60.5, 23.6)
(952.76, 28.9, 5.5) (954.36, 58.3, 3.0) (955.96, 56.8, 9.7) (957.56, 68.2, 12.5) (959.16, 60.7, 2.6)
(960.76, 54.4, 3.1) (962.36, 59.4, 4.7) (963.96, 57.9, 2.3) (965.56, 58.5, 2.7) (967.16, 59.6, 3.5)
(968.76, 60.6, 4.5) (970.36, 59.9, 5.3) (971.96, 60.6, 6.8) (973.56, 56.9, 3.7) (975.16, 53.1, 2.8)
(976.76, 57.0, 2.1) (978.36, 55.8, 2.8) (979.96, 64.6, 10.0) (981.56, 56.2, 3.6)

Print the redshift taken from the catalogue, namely 0.61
